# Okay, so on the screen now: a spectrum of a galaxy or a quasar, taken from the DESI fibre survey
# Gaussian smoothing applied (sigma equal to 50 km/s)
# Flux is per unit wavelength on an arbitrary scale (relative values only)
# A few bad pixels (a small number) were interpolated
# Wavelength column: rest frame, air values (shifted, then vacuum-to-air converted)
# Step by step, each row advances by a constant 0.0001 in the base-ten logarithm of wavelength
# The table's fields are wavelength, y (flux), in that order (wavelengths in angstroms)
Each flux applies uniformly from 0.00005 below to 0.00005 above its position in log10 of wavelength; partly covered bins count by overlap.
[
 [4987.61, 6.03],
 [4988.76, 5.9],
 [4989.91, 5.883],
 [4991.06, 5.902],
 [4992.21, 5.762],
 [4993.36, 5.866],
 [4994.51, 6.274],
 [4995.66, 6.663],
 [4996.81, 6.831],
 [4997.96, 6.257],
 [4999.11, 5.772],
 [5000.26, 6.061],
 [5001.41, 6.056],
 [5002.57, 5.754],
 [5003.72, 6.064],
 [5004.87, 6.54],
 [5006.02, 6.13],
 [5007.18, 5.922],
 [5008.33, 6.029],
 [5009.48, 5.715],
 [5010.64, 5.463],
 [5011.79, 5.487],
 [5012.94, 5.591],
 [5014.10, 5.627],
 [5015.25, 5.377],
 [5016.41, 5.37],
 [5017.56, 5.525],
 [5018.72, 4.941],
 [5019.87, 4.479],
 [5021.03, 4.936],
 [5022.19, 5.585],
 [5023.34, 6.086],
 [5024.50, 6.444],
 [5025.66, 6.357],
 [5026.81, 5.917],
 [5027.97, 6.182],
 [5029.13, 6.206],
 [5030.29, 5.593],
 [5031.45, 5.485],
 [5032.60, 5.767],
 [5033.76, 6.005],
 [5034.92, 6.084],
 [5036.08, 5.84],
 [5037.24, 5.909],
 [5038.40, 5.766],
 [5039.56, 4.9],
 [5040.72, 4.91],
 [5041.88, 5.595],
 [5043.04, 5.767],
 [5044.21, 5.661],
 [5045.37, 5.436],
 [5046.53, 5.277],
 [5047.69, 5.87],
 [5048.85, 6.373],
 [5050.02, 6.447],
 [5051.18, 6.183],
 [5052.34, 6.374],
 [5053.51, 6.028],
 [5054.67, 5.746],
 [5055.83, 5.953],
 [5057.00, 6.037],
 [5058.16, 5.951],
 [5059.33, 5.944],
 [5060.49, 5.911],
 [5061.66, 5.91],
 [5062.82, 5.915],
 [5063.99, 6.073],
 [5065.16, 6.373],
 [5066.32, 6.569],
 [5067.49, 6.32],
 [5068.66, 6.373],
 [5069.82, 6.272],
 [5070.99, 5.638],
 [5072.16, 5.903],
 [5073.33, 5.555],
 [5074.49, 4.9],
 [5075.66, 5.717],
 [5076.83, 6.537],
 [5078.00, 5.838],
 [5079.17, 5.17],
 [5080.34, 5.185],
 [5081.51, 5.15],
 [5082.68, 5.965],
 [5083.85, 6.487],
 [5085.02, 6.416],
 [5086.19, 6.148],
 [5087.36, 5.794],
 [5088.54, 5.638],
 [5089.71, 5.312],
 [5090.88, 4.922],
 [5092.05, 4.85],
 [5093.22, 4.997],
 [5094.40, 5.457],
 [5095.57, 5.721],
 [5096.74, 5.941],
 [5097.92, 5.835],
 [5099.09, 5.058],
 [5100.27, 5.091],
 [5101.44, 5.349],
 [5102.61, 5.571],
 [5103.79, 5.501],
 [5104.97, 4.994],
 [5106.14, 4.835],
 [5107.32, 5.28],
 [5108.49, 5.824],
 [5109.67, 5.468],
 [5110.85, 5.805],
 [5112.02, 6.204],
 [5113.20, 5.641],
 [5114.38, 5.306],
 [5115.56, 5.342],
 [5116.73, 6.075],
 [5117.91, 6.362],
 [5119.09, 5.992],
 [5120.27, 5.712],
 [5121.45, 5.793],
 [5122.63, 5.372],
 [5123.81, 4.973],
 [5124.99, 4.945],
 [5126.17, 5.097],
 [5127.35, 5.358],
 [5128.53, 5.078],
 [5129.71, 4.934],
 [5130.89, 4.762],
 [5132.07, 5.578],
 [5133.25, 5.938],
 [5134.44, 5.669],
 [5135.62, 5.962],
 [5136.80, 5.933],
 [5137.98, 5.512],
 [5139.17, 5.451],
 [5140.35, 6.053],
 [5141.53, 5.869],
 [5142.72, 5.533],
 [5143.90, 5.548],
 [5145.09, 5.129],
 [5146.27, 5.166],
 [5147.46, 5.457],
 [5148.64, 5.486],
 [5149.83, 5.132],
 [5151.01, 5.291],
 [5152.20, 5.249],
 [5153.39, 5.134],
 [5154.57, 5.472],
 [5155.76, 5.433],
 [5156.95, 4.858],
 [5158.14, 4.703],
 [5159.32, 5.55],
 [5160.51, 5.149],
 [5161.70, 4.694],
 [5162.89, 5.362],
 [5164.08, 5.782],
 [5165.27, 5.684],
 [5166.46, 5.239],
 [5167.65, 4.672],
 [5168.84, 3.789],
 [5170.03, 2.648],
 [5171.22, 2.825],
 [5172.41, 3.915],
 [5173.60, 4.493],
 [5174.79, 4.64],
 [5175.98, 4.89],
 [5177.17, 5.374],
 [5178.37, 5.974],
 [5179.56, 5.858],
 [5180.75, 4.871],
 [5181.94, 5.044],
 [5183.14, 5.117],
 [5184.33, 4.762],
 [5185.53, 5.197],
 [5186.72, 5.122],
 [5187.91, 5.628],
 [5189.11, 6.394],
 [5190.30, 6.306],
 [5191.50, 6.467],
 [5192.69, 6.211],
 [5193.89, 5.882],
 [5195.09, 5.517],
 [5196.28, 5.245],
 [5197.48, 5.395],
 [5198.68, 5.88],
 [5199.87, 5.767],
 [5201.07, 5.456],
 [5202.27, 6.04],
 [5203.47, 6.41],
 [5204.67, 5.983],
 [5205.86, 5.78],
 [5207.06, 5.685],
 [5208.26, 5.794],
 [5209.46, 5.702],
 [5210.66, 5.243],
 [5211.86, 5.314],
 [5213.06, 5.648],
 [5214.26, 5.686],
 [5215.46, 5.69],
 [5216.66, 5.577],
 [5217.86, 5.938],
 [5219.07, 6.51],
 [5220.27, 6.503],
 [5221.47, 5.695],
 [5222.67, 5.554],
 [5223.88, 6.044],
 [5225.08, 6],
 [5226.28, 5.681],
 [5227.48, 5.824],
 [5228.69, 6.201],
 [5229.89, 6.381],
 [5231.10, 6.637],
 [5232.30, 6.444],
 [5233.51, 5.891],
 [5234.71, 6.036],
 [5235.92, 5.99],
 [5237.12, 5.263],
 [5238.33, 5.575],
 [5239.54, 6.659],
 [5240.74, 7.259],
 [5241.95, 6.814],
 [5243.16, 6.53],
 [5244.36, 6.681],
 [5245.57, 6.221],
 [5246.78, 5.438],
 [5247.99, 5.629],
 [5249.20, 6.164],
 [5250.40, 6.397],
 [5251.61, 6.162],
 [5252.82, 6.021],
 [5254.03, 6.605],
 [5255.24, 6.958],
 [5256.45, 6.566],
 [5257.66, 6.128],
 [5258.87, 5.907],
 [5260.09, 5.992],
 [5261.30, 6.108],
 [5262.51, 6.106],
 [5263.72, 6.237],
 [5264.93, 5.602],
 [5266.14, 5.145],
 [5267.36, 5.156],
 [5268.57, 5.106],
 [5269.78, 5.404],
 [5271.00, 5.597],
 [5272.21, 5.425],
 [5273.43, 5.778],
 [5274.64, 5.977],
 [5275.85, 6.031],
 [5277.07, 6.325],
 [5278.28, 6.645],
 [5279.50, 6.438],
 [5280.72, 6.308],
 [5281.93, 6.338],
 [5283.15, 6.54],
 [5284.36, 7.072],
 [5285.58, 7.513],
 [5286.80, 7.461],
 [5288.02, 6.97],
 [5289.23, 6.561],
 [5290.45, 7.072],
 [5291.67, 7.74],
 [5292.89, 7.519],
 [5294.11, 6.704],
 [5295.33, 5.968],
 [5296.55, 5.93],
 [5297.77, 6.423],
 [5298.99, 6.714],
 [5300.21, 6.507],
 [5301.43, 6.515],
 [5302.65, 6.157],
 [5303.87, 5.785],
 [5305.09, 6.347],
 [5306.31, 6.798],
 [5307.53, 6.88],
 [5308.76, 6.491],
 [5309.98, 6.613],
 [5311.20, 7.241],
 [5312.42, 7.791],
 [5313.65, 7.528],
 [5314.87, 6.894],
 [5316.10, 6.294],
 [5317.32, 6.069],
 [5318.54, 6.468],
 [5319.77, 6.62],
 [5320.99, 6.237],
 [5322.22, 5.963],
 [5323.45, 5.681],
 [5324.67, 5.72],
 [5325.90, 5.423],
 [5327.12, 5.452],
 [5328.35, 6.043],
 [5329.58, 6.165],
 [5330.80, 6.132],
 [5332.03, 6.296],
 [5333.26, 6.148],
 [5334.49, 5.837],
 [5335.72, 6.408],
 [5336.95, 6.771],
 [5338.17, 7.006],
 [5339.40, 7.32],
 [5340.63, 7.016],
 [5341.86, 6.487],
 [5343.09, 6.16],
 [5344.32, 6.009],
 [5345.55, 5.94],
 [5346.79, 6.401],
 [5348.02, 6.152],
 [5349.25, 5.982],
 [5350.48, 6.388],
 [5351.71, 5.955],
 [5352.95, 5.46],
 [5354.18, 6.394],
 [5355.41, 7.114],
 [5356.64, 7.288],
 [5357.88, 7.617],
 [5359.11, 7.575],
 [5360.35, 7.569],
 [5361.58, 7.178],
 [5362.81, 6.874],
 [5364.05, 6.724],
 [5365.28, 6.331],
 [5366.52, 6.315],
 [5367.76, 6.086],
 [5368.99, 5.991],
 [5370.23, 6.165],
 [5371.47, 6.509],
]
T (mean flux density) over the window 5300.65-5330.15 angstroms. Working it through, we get 6.38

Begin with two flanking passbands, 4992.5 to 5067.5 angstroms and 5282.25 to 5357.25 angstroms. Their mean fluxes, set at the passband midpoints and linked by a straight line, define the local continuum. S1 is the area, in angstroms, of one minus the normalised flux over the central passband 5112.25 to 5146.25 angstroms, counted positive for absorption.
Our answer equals 3.1 angstroms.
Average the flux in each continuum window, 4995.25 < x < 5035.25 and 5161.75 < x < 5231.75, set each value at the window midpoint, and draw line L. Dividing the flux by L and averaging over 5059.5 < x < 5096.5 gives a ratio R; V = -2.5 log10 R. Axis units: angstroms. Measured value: -0.01 mag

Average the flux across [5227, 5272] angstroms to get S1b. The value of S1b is 6.07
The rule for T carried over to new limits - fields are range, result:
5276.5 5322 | 6.68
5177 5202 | 5.6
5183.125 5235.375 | 5.83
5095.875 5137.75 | 5.5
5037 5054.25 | 5.76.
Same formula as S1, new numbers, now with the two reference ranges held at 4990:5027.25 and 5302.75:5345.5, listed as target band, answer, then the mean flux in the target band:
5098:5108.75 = 1.3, 5.29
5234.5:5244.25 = -0.1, 6.3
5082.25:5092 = 0.3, 5.78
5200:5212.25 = 0.9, 5.75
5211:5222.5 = 0.7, 5.82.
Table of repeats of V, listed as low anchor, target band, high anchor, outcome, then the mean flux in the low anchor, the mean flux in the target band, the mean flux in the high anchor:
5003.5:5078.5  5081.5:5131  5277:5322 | 0.100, 5.83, 5.51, 6.69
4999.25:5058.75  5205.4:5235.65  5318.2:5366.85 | 0.049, 5.78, 5.9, 6.42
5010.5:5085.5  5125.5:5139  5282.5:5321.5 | 0.127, 5.8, 5.44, 6.73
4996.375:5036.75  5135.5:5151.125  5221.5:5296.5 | 0.093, 5.81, 5.53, 6.23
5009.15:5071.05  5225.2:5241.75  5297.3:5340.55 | 0.015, 5.81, 6.15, 6.43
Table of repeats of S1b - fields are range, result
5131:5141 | 5.72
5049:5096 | 5.85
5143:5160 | 5.26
